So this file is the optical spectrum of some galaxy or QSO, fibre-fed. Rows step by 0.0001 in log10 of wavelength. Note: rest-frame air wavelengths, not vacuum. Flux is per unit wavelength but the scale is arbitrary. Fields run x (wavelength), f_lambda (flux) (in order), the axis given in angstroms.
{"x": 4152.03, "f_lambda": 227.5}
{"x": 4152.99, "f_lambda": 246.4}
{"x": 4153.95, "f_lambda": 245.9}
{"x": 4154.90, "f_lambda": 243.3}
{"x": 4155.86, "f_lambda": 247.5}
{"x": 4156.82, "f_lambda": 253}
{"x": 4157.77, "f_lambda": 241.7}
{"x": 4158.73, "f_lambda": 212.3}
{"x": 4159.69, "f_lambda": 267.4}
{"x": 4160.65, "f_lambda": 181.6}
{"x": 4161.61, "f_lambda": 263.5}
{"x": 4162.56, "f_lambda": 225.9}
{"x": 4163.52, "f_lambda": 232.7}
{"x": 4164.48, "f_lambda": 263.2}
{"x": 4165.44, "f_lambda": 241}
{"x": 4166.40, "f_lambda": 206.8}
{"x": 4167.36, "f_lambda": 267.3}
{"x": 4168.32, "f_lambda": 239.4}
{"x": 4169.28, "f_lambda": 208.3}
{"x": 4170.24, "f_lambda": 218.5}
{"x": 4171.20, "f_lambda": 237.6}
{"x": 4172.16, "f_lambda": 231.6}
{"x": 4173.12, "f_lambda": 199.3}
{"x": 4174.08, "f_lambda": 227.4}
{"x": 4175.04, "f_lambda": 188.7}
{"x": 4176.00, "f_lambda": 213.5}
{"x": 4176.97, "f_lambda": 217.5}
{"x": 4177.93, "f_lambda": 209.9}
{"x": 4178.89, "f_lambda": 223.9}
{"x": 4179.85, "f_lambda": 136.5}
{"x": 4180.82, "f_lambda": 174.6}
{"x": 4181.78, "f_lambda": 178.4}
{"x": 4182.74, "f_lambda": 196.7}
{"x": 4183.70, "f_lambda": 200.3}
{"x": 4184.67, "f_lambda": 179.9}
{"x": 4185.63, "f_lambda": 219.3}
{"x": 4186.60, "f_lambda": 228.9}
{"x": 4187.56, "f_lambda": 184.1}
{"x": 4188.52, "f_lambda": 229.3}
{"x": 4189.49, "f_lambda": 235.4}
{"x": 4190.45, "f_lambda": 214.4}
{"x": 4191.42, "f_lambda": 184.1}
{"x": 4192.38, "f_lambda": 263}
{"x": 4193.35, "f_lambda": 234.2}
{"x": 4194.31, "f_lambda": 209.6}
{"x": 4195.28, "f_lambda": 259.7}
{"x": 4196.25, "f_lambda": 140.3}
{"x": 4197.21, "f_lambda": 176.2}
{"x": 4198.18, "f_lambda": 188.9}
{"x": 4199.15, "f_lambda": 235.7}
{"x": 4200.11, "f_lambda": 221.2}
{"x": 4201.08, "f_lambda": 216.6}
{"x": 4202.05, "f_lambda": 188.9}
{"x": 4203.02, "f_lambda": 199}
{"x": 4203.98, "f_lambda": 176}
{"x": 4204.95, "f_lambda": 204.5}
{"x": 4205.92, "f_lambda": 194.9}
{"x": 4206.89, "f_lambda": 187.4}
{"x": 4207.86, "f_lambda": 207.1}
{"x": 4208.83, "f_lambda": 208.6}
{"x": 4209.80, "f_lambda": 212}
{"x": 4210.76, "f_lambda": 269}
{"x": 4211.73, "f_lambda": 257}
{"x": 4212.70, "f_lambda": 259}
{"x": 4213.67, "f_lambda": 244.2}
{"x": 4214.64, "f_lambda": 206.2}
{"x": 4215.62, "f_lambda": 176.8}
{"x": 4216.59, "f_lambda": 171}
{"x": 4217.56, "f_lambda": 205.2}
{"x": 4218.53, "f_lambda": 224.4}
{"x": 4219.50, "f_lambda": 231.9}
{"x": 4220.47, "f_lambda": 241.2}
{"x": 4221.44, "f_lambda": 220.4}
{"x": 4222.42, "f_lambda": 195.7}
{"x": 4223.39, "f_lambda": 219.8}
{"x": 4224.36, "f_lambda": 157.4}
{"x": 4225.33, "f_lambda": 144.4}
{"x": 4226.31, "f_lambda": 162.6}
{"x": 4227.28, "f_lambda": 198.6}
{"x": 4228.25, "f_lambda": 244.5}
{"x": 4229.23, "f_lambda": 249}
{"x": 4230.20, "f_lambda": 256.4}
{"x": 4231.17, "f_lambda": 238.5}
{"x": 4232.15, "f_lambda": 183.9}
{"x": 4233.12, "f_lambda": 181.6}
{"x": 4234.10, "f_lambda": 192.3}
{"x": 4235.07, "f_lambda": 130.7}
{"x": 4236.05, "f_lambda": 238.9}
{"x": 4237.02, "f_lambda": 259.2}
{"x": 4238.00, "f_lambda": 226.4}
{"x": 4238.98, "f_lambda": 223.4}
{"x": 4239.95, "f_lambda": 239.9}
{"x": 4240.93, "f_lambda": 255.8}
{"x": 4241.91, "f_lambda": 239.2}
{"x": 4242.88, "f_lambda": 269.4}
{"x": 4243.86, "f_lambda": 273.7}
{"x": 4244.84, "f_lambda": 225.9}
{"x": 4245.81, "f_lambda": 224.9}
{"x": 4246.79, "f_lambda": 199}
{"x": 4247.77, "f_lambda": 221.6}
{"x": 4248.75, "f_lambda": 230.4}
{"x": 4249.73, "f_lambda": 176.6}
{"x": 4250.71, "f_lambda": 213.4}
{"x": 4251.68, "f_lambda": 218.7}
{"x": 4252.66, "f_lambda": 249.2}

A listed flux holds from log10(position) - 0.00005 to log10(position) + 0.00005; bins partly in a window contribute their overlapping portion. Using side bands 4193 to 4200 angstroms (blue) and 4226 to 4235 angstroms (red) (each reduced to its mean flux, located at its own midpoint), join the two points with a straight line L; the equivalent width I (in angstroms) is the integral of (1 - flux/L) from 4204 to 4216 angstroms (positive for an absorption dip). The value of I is -0.6 angstroms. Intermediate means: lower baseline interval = 207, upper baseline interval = 209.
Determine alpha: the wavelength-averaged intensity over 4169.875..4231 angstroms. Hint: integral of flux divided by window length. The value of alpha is 209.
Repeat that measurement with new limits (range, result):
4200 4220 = 212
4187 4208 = 207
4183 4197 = 212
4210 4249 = 220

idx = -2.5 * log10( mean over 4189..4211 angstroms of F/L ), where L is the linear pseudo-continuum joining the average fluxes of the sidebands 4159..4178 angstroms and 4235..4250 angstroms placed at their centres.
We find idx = 0.096 mag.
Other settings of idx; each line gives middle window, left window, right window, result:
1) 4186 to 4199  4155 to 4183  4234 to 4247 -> 0.06 mag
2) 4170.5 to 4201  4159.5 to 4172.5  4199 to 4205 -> 0.05 mag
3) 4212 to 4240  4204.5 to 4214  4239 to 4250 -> 0.09 mag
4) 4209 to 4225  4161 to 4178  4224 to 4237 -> -0.05 mag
